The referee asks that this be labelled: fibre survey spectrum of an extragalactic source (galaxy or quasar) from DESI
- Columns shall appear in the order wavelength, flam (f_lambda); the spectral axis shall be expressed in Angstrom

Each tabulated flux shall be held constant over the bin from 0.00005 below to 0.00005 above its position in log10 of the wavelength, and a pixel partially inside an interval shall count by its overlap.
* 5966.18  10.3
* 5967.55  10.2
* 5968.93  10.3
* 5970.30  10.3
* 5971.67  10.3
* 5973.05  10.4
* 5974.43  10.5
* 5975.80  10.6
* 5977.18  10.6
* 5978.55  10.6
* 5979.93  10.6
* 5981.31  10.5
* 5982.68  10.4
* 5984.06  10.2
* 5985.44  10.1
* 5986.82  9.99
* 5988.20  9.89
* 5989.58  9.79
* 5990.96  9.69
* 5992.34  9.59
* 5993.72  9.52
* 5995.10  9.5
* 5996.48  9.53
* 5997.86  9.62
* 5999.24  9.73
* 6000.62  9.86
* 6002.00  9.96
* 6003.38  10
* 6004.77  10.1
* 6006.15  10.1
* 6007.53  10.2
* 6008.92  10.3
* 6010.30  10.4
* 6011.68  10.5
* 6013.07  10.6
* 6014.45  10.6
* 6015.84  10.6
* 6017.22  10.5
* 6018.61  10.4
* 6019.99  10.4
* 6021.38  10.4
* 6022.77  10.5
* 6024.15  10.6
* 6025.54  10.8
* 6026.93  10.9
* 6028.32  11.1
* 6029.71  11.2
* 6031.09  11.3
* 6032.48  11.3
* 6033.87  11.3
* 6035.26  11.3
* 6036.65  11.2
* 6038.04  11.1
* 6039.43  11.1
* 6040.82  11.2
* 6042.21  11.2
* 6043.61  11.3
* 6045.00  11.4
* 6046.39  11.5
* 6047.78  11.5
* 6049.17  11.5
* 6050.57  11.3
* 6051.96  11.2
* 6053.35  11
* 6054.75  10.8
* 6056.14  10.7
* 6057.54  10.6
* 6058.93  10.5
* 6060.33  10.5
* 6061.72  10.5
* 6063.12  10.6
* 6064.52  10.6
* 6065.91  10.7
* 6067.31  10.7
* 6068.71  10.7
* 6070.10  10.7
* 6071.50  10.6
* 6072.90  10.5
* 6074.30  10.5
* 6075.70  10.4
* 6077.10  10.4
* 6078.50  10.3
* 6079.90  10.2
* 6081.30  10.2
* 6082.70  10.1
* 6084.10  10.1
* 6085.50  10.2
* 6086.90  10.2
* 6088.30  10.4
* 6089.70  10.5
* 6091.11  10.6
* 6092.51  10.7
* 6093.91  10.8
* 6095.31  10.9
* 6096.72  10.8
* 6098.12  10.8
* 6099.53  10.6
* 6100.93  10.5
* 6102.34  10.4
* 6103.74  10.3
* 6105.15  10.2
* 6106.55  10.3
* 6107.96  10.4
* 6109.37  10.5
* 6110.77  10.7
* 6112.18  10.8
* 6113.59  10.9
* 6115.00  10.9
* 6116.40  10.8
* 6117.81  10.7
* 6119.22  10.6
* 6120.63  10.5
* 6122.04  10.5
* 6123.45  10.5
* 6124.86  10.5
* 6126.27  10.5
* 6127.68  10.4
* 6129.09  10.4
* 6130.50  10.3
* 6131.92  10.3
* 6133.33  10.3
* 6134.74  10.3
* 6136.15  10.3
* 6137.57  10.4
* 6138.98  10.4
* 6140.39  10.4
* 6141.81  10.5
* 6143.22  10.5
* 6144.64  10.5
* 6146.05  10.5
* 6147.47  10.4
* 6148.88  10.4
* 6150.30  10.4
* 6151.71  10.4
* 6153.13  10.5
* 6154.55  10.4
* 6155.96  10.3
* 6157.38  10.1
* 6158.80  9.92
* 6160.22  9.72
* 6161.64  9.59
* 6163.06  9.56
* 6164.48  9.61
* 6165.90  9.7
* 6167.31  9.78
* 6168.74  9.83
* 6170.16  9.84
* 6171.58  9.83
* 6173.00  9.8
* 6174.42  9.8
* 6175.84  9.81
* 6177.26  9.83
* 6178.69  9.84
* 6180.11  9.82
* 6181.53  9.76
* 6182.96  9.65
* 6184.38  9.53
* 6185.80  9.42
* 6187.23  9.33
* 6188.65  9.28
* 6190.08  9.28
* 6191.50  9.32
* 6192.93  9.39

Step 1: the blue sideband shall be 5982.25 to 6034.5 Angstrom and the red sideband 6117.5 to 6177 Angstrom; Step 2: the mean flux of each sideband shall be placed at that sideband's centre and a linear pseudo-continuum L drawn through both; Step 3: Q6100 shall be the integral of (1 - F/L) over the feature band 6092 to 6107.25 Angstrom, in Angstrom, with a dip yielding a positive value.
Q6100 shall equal -0.5 Angstrom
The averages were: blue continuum 10.3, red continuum 10.2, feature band 10.6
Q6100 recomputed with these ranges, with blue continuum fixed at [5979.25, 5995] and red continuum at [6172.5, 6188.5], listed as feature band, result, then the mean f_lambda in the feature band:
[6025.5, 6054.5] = -3.8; 11.2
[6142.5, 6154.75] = -0.9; 10.4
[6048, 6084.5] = -2.8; 10.6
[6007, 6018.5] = -0.6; 10.5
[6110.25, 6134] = -1.9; 10.6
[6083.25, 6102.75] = -1.4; 10.5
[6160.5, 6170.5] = 0.0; 9.69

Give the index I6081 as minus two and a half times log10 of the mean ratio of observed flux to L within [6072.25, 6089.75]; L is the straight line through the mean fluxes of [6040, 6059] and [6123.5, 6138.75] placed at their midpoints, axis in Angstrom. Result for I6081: 0.056 mag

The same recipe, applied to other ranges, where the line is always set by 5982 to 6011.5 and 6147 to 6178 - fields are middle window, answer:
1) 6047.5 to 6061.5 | -0.10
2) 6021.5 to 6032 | -0.10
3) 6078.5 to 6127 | -0.06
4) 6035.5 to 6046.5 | -0.13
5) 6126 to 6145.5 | -0.05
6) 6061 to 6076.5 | -0.07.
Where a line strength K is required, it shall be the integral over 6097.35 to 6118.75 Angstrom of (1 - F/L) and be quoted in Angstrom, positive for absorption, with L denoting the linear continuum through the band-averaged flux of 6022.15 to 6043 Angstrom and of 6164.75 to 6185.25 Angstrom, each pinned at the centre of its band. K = -0.4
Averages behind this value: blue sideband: 11.1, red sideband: 9.77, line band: 10.6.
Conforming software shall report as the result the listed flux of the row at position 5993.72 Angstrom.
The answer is 9.52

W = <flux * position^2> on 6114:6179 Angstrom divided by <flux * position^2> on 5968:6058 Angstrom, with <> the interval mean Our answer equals 1.01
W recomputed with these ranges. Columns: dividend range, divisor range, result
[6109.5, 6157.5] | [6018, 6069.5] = 0.99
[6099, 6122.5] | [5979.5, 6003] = 1.11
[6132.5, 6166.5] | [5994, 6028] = 1.04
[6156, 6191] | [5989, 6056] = 0.96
